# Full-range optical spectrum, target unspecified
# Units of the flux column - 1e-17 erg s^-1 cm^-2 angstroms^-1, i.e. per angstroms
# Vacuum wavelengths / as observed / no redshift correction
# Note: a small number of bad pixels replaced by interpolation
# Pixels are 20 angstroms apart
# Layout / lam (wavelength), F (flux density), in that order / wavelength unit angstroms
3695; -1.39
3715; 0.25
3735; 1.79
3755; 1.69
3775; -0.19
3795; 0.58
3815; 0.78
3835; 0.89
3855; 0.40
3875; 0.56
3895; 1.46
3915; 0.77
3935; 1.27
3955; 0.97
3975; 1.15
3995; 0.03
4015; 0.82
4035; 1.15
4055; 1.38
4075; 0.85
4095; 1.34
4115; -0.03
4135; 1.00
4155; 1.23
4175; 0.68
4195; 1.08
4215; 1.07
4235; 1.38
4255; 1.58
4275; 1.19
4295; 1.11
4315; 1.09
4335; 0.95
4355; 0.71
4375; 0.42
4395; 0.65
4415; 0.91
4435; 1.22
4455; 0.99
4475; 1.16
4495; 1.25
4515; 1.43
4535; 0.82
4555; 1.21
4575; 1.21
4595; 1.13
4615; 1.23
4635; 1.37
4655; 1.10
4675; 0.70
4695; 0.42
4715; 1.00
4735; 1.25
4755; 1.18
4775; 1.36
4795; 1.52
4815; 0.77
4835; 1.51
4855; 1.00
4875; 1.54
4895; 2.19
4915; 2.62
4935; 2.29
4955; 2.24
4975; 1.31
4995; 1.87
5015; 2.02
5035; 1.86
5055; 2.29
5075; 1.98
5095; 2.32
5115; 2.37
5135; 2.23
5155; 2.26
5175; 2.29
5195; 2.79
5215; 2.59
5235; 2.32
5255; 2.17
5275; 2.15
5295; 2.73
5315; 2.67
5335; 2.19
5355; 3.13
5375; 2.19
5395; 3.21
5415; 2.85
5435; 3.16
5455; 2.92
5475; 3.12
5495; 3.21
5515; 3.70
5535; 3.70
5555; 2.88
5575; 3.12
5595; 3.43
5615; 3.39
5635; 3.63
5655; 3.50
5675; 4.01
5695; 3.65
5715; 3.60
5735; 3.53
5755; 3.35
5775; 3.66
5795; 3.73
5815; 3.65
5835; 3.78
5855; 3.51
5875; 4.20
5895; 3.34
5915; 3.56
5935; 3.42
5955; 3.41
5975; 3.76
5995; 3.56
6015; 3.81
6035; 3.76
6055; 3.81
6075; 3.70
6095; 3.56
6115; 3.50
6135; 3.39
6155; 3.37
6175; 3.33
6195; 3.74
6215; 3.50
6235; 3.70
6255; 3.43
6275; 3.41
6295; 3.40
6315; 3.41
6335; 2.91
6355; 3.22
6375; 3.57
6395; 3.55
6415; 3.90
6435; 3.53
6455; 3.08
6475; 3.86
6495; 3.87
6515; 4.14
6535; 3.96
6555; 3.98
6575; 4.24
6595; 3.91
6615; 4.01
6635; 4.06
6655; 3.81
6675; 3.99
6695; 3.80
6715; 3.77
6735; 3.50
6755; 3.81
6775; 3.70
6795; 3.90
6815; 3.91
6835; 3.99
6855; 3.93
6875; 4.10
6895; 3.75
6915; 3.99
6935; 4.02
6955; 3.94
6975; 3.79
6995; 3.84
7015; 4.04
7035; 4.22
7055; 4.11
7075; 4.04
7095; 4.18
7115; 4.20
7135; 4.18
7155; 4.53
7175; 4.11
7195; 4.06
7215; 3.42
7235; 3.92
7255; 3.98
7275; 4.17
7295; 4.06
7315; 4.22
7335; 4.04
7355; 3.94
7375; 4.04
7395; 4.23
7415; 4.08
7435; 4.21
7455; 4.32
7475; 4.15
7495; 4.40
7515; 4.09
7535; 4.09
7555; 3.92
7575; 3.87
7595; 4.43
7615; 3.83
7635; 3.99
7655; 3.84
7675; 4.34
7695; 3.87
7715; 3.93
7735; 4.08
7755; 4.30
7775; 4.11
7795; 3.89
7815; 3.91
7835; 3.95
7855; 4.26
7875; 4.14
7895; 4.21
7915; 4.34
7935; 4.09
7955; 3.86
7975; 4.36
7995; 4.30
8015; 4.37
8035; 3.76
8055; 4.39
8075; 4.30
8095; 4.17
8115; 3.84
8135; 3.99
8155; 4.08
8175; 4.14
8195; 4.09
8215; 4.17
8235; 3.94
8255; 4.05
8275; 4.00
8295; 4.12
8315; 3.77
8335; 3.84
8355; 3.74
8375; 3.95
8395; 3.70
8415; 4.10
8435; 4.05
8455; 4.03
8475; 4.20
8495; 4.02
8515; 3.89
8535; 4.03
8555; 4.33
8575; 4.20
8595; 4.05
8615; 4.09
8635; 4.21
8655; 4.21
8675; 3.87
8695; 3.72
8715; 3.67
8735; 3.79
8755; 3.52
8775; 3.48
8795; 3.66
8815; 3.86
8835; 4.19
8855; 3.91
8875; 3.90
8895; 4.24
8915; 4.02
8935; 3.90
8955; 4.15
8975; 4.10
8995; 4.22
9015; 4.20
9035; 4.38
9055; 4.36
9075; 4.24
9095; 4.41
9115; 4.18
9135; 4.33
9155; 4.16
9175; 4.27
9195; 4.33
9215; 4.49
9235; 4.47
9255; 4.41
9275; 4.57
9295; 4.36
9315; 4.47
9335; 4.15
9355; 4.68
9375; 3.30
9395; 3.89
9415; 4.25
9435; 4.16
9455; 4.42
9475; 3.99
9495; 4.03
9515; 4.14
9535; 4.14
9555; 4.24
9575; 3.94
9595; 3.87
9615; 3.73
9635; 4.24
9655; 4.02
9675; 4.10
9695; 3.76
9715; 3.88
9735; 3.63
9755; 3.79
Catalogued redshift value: 0.224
